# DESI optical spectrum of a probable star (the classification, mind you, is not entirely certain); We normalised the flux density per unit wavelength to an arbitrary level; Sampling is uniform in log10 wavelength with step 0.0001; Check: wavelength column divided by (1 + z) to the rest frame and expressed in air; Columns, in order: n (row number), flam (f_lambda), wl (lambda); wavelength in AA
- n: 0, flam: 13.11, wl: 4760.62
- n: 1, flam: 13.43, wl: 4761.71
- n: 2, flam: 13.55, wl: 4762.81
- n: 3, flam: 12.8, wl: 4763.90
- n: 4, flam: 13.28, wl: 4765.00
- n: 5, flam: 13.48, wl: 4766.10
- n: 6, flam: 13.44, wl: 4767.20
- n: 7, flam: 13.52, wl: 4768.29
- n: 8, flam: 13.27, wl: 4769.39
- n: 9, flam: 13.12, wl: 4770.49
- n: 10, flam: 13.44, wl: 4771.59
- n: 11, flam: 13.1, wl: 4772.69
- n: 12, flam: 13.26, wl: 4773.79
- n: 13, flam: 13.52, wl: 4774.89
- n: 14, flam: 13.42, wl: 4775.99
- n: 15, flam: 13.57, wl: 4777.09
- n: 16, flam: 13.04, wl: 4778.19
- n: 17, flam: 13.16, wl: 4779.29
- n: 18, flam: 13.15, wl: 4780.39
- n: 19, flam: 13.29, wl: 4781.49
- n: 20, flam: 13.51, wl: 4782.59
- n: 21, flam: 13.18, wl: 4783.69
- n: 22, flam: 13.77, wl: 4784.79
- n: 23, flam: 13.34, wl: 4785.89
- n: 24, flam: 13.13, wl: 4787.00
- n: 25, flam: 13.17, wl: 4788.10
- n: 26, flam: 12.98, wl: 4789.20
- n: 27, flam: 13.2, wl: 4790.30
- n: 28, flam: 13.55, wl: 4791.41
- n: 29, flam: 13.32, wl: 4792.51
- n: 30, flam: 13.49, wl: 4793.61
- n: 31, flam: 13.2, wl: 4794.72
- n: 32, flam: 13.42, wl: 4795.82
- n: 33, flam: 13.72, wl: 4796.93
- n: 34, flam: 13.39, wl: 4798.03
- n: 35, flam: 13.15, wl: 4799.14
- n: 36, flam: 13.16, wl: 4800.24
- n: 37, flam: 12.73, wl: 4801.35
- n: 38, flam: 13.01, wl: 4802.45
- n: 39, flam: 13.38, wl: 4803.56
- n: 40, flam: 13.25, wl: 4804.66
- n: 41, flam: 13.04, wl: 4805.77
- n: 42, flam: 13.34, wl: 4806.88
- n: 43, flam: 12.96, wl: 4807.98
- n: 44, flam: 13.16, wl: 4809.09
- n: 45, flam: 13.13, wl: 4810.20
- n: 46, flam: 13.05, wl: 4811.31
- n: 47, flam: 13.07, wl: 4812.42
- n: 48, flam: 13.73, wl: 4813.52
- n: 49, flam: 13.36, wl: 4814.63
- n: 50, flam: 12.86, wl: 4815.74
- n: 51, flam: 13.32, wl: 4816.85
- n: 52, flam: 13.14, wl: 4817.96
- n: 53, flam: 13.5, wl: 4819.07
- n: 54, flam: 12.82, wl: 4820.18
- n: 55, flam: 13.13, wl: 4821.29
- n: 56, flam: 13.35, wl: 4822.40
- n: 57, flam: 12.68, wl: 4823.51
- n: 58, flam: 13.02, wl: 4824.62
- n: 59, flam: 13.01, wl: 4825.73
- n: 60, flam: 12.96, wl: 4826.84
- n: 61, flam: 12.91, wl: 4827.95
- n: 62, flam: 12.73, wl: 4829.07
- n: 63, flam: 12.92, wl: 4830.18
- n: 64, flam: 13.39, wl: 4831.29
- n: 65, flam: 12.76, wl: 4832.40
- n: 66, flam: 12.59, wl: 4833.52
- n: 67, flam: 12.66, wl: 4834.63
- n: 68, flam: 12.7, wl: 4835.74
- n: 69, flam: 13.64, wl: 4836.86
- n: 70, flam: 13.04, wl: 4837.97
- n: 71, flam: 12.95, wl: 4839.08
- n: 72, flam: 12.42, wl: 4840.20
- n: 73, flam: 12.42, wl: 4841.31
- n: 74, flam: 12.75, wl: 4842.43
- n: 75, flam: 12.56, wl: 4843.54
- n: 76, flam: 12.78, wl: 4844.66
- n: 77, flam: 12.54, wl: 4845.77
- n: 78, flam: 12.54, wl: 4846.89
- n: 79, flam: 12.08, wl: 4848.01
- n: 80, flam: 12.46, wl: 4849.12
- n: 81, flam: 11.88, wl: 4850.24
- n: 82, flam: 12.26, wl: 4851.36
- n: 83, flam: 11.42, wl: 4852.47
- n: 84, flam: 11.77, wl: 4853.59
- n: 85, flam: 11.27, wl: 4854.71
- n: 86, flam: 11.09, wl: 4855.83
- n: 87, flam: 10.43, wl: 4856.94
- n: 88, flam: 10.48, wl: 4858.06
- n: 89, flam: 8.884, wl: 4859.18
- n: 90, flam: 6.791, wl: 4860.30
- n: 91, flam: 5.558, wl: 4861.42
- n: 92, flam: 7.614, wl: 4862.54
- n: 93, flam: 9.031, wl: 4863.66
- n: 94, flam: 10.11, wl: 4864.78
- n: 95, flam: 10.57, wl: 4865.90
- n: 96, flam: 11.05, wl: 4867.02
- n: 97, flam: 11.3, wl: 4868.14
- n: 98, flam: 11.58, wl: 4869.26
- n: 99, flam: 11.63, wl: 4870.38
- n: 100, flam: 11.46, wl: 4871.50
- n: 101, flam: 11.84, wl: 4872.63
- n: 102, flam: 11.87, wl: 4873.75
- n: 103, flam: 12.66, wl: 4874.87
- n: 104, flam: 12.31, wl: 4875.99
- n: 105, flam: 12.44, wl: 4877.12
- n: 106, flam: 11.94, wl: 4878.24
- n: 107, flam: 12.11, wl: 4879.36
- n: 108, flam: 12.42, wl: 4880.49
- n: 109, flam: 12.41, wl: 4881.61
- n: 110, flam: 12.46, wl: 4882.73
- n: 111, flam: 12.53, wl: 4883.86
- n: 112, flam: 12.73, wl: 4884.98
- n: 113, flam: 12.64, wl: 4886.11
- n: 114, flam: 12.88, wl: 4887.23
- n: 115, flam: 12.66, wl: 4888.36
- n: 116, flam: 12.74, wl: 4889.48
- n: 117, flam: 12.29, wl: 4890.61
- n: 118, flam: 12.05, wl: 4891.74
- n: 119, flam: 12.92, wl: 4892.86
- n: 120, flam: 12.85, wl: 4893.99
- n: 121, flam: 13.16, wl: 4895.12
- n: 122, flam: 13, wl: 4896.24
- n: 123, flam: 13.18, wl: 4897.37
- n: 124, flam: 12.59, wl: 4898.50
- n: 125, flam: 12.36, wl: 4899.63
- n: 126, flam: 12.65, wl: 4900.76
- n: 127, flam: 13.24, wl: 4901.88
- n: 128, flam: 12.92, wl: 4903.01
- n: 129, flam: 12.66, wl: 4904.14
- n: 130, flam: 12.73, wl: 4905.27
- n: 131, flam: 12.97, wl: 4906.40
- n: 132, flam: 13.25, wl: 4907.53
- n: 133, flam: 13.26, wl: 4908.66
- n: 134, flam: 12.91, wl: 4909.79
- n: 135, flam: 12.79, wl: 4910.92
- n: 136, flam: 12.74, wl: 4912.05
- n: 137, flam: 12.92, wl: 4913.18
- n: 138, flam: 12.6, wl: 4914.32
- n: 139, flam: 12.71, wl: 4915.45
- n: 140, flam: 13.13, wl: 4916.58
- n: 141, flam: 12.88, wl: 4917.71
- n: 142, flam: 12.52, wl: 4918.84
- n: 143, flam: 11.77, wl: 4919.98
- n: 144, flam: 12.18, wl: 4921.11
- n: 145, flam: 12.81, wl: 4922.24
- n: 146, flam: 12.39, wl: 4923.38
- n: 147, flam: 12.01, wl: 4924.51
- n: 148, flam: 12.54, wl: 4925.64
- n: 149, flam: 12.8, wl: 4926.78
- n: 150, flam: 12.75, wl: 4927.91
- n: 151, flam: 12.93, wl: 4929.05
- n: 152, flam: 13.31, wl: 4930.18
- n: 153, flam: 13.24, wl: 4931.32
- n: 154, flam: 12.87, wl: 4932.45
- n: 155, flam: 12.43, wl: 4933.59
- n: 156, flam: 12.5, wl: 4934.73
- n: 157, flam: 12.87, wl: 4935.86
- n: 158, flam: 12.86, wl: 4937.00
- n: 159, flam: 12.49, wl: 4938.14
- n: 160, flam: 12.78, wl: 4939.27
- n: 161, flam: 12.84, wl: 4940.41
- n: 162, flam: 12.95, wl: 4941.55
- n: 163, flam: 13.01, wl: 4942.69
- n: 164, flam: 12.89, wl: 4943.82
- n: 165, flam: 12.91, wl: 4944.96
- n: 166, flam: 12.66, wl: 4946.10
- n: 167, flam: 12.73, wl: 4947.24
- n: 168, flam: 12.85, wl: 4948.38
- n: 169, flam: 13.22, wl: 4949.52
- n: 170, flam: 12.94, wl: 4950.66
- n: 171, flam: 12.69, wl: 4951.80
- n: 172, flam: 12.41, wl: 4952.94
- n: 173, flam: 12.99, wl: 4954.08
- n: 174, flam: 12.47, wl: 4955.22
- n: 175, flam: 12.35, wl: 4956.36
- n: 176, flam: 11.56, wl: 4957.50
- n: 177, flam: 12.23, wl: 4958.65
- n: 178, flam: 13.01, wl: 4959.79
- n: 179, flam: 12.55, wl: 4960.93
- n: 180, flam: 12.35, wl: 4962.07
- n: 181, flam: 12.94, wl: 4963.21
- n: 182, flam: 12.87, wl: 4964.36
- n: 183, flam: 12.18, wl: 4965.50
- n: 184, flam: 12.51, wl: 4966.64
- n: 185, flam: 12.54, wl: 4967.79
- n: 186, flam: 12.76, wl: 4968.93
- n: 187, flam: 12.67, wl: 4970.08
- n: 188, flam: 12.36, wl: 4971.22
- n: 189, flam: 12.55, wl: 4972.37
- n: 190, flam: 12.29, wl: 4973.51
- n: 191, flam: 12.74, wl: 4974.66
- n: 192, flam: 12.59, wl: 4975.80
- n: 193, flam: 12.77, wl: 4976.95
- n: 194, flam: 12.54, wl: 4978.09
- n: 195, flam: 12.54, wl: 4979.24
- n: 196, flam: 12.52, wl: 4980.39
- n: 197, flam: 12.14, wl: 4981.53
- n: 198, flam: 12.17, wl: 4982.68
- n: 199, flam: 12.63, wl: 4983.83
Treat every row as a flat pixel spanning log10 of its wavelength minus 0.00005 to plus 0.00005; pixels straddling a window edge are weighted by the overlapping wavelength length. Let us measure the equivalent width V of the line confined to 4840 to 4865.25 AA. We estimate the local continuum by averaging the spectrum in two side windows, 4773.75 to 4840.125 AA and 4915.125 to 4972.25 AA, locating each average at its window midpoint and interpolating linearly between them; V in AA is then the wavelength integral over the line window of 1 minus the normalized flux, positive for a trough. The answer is 4.1 AA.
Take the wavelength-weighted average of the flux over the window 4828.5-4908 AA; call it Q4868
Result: 12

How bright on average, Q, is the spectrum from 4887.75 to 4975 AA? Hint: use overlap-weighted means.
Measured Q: 12.7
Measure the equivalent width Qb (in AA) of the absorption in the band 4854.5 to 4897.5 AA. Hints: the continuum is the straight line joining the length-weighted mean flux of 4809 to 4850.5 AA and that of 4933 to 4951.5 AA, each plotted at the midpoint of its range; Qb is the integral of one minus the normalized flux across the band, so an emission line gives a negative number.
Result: 4.72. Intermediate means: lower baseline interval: 12.9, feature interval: 11.4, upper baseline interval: 12.8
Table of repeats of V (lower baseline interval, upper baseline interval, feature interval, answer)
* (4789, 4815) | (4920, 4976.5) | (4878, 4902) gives 0.5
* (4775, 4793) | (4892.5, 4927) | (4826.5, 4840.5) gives 0.2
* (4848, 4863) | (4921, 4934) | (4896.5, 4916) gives -1.4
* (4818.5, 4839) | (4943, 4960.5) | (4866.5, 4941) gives 1.3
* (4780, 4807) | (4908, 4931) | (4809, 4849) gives 0.6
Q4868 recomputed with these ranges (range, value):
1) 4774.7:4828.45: 13.2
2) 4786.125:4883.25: 12.3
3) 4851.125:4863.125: 9.71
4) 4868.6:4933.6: 12.6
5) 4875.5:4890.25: 12.5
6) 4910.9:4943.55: 12.7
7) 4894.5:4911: 12.9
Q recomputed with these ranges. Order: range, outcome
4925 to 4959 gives 12.7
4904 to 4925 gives 12.7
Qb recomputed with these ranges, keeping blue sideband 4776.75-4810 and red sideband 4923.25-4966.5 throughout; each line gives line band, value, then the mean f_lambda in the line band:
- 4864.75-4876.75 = 1.3 AA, 11.6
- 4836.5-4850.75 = 0.5 AA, 12.6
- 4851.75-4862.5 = 2.8 AA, 9.68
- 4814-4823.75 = 0.0 AA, 13.1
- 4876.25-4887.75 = 0.4 AA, 12.5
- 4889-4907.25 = 0.1 AA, 12.8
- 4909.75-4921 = 0.1 AA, 12.7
